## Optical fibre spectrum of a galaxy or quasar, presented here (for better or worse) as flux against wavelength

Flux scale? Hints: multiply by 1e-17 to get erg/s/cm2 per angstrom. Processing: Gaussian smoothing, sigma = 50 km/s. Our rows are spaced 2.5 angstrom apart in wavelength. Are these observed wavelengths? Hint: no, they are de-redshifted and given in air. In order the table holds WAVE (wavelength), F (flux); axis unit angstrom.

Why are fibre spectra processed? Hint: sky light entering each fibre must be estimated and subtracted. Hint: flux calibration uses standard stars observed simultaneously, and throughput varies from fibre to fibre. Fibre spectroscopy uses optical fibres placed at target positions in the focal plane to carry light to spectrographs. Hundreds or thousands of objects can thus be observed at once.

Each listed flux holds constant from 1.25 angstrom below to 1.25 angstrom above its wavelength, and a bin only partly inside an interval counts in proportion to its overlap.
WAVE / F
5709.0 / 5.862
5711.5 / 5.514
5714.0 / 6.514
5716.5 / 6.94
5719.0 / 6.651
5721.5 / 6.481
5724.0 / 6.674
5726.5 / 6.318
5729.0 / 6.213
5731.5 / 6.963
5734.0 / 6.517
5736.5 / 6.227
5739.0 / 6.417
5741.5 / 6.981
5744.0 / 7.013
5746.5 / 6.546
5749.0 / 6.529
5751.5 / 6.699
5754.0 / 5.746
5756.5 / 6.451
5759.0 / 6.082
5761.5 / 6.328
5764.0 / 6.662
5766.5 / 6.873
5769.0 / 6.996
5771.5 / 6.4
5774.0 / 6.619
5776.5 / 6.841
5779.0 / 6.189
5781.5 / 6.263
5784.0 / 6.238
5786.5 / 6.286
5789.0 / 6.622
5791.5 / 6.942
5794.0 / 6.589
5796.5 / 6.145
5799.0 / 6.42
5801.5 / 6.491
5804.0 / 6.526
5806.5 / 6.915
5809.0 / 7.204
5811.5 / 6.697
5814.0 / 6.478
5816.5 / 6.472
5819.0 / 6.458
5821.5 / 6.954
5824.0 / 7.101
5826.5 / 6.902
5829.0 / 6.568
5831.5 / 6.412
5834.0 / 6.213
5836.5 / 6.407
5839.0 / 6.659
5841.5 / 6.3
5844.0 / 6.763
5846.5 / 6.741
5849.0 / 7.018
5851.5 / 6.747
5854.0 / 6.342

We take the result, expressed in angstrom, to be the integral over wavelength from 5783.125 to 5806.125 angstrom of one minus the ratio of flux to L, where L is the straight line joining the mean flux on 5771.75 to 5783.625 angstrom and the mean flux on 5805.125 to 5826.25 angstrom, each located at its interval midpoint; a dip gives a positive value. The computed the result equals 0.4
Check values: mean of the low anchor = 6.45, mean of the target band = 6.49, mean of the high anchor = 6.79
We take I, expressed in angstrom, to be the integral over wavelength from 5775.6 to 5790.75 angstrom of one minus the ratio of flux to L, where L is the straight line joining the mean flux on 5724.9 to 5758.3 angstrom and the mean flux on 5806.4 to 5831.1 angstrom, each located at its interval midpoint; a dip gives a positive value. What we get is 0.5 angstrom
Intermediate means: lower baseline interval 6.5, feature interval 6.41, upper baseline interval 6.76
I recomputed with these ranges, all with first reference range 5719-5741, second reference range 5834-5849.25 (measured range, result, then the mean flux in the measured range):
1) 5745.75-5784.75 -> 0.4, 6.47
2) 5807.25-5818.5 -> -0.2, 6.7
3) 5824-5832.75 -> -0.2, 6.7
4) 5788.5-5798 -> 0.0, 6.57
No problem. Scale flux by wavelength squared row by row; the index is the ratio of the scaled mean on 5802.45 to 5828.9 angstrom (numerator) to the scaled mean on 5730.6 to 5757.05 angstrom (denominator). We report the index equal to 1.1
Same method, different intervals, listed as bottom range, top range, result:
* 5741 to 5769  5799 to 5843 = 1.04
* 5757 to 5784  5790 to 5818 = 1.03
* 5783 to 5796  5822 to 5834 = 1.04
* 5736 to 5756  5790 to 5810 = 1.04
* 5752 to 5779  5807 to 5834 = 1.05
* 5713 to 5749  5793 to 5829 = 1.04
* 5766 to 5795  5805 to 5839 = 1.03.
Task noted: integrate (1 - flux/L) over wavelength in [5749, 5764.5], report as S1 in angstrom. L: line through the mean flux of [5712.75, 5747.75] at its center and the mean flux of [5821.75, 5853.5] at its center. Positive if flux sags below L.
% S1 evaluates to 0.7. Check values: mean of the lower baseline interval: 6.6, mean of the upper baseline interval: 6.65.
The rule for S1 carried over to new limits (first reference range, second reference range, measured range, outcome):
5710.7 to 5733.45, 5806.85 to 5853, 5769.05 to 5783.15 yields 0.18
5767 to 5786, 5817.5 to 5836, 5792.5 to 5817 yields -0.05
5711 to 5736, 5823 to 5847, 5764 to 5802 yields 0.11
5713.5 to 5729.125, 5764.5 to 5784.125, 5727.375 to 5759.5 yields 0.35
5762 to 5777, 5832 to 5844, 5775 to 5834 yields -0.20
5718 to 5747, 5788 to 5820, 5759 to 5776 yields -0.04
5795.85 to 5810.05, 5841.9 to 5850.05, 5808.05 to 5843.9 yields 0.42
